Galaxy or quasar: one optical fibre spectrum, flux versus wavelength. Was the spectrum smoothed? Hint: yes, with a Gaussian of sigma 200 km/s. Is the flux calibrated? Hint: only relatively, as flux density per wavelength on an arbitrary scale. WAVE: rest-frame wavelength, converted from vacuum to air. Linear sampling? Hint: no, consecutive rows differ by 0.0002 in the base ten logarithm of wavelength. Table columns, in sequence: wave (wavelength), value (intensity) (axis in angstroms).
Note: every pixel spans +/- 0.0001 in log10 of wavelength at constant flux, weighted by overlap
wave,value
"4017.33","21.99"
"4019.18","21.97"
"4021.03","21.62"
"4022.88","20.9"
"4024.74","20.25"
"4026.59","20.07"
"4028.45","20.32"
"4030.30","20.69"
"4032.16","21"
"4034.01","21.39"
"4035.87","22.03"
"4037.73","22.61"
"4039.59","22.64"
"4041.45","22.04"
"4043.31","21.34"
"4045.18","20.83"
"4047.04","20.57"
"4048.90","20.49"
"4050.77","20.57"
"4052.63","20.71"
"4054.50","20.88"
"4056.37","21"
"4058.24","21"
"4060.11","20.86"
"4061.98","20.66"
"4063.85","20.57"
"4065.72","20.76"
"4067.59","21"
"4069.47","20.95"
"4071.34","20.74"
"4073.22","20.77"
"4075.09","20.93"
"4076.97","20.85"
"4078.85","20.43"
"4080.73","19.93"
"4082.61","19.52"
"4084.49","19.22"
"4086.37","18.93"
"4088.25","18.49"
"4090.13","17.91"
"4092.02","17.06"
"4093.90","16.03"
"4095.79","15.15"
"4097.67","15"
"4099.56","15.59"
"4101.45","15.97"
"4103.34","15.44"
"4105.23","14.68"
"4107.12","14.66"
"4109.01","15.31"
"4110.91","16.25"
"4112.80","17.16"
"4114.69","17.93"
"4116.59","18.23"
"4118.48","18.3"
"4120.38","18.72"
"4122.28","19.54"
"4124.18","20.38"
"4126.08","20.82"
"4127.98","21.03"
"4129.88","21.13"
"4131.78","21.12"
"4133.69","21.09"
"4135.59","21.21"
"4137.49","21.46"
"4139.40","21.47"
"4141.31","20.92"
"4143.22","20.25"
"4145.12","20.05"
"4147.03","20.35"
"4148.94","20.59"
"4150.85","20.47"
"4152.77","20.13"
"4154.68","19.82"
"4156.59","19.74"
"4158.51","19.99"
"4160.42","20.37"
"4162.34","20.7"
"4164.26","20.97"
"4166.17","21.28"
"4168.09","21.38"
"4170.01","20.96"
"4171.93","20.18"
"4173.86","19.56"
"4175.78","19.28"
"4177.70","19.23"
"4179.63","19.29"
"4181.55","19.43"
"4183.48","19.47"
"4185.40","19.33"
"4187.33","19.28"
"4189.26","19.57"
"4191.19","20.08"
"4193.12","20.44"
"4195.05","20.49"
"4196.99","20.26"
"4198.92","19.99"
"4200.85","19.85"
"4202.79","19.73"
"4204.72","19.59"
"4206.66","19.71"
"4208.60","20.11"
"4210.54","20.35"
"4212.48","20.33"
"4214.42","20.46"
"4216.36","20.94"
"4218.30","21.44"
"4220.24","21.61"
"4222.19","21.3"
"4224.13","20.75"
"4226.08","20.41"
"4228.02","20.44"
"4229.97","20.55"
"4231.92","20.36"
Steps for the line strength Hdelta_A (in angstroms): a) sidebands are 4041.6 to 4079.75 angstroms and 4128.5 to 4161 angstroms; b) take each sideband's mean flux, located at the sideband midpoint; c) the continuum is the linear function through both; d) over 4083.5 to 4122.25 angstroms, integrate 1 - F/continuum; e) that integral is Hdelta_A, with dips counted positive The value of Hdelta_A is 7.2 angstroms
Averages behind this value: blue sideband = 20.8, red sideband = 20.6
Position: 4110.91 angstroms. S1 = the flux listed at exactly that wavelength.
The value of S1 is 16.25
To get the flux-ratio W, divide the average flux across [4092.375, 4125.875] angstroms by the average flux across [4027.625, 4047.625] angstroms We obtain 0.8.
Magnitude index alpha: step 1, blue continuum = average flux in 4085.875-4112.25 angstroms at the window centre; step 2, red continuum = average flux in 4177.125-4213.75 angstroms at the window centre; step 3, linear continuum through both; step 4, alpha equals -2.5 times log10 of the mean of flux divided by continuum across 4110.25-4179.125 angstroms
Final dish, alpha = -0.13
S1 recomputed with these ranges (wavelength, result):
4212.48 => 20.33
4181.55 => 19.43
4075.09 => 20.93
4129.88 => 21.13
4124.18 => 20.38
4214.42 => 20.46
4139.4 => 21.47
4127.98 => 21.03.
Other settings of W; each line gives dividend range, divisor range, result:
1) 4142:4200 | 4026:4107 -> 1.02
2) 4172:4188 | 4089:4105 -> 1.21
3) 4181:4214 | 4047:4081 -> 0.96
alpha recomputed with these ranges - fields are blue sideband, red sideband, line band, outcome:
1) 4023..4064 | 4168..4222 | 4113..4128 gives 0.08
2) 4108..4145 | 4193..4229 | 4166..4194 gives 0.01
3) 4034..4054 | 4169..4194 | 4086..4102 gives 0.24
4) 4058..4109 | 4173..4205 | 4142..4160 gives -0.05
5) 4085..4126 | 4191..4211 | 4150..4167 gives -0.09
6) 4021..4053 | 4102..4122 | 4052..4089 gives -0.07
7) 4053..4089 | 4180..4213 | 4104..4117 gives 0.24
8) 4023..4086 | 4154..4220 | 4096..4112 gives 0.32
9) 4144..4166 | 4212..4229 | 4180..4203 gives 0.04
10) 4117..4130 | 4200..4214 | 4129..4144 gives -0.06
